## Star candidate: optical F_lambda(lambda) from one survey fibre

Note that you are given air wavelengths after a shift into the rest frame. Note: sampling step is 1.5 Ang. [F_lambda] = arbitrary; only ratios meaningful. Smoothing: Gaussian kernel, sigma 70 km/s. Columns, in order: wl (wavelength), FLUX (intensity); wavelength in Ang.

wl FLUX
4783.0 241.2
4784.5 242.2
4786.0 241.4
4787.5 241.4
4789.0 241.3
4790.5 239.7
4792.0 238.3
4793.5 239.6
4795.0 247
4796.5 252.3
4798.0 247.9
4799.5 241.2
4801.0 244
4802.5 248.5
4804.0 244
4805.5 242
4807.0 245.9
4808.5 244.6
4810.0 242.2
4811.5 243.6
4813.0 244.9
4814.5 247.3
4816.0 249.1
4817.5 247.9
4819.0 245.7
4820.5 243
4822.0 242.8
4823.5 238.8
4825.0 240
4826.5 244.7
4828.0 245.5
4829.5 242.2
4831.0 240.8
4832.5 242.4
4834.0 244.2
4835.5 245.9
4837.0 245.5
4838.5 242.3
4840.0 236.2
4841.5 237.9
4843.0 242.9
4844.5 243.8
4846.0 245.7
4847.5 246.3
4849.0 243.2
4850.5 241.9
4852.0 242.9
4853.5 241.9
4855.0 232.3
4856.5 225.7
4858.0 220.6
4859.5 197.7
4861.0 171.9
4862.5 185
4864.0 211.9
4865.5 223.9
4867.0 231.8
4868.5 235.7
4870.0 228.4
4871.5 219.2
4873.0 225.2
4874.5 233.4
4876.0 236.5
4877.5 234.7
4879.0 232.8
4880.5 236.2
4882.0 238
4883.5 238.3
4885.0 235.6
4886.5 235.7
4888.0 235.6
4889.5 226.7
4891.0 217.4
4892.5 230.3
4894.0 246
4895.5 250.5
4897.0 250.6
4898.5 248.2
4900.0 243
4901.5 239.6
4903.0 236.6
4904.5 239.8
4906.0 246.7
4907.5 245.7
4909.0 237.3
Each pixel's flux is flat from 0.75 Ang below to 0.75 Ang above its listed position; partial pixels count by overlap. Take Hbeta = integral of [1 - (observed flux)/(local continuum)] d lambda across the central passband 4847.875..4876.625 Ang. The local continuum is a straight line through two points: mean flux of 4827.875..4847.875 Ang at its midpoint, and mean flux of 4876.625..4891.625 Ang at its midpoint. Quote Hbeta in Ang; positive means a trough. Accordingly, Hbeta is 1.68 Ang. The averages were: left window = 243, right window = 233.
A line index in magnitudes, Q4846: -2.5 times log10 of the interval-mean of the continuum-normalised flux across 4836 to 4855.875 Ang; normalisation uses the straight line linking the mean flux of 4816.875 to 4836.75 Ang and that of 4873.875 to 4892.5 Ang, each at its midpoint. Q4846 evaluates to -0.01 mag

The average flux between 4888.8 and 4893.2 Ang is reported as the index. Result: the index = 225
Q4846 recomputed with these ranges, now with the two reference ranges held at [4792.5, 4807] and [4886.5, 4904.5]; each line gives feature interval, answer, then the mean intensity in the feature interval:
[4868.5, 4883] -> 0.037 mag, 232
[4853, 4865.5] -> 0.144 mag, 211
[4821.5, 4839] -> 0.000 mag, 243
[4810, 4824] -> -0.004 mag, 245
